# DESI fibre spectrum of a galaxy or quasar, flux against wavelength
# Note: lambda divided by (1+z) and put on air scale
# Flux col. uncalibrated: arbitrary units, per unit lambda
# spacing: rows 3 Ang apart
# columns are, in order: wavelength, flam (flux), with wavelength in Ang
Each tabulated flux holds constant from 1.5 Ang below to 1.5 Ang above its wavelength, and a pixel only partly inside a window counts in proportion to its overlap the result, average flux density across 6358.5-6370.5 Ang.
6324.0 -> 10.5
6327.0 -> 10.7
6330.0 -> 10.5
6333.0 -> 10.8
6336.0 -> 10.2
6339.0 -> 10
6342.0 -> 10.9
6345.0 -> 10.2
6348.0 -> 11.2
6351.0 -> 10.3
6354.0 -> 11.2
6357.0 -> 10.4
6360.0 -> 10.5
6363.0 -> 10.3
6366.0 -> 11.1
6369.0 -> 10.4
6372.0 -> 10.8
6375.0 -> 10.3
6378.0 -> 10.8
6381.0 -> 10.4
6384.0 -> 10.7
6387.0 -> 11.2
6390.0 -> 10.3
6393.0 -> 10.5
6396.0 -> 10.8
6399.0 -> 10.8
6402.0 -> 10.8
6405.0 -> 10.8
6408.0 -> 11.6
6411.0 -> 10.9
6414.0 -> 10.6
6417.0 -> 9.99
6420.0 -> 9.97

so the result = 10.6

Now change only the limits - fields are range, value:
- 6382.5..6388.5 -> 10.9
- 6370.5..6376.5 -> 10.6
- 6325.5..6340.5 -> 10.4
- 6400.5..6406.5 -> 10.8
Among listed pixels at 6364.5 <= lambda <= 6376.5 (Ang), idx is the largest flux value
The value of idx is 11.1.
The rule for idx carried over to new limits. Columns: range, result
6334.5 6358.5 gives 11.2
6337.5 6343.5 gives 10.9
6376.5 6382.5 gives 10.8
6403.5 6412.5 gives 11.6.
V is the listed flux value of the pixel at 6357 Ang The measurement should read 10.4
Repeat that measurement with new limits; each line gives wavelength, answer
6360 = 10.5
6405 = 10.8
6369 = 10.4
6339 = 10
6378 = 10.8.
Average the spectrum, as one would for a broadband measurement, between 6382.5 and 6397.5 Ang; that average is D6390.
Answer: 10.7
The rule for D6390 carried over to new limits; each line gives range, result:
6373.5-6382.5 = 10.5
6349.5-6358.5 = 10.6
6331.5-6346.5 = 10.4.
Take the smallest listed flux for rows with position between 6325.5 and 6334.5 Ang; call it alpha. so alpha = 10.5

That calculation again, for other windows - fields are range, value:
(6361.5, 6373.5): 10.3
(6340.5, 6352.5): 10.2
